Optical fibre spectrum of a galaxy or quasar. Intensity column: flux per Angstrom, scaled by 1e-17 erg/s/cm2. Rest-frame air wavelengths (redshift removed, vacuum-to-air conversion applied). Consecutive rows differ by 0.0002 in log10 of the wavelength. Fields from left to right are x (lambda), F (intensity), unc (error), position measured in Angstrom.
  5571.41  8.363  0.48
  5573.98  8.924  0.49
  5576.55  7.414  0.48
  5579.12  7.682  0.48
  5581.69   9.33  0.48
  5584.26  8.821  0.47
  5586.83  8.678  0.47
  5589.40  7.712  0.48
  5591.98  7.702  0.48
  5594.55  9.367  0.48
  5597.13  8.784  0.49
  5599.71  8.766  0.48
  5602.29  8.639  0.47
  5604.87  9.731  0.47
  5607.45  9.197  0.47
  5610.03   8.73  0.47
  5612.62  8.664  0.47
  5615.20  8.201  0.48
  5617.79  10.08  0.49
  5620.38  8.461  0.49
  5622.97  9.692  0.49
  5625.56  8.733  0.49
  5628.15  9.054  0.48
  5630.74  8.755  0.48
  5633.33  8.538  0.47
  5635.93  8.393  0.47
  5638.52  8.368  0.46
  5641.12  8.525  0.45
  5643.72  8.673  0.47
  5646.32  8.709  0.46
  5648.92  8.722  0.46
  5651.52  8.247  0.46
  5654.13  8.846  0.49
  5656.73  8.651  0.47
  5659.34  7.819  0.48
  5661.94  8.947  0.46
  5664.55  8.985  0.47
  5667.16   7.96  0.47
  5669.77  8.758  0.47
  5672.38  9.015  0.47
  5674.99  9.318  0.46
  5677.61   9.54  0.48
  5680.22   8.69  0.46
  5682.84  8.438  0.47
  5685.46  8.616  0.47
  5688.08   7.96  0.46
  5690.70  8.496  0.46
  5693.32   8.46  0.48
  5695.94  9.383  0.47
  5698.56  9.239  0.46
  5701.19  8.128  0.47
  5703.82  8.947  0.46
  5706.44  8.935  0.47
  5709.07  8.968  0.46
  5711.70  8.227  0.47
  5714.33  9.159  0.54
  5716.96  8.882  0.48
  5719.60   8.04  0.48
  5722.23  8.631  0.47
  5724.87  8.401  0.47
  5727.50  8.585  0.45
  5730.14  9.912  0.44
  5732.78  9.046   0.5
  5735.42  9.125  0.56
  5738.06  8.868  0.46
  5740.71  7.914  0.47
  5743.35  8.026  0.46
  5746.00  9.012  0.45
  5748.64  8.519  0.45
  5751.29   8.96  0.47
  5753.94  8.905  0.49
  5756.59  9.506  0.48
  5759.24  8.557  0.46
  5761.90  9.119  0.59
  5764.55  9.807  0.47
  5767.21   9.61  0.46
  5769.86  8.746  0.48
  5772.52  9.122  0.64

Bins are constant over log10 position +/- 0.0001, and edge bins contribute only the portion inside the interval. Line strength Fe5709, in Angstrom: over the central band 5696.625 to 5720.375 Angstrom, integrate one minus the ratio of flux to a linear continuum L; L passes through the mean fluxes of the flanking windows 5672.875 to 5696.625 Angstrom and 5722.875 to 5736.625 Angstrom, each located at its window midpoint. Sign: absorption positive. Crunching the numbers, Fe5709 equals 0.3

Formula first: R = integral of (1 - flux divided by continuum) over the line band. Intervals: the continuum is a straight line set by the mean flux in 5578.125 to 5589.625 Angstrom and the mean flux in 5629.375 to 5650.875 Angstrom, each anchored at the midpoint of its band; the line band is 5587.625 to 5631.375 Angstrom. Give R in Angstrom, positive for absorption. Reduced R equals -1.4 Angstrom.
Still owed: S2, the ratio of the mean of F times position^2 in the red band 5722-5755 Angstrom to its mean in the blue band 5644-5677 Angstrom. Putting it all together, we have 1.0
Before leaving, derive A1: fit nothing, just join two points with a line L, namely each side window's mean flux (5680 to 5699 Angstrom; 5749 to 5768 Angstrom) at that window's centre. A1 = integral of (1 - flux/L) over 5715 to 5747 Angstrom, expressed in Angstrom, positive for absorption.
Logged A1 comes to 0.9 Angstrom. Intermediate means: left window 8.63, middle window 8.71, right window 9.16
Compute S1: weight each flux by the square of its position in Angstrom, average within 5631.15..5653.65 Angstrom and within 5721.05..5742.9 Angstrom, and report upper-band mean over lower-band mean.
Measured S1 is 1.06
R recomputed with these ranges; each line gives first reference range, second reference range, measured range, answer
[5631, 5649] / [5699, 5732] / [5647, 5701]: -0.3 Angstrom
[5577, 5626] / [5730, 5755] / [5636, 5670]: 0.9 Angstrom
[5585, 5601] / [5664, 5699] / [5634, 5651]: 0.2 Angstrom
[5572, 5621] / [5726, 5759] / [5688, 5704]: 0.2 Angstrom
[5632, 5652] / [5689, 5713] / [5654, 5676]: -0.2 Angstrom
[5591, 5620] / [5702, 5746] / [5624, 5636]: 0.2 Angstrom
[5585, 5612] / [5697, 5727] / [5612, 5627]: -0.5 Angstrom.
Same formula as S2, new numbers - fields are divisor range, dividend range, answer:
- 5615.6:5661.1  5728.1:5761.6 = 1.06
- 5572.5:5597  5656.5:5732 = 1.08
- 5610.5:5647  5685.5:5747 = 1.02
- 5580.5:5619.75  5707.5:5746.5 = 1.03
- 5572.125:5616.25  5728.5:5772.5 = 1.10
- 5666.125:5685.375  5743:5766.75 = 1.05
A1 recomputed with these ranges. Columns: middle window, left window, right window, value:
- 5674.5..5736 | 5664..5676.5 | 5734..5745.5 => -0.9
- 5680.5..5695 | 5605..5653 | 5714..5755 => 0.5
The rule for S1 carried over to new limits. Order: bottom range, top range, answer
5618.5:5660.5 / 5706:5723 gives 1.03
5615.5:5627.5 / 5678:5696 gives 0.96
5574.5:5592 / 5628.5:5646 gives 1.06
